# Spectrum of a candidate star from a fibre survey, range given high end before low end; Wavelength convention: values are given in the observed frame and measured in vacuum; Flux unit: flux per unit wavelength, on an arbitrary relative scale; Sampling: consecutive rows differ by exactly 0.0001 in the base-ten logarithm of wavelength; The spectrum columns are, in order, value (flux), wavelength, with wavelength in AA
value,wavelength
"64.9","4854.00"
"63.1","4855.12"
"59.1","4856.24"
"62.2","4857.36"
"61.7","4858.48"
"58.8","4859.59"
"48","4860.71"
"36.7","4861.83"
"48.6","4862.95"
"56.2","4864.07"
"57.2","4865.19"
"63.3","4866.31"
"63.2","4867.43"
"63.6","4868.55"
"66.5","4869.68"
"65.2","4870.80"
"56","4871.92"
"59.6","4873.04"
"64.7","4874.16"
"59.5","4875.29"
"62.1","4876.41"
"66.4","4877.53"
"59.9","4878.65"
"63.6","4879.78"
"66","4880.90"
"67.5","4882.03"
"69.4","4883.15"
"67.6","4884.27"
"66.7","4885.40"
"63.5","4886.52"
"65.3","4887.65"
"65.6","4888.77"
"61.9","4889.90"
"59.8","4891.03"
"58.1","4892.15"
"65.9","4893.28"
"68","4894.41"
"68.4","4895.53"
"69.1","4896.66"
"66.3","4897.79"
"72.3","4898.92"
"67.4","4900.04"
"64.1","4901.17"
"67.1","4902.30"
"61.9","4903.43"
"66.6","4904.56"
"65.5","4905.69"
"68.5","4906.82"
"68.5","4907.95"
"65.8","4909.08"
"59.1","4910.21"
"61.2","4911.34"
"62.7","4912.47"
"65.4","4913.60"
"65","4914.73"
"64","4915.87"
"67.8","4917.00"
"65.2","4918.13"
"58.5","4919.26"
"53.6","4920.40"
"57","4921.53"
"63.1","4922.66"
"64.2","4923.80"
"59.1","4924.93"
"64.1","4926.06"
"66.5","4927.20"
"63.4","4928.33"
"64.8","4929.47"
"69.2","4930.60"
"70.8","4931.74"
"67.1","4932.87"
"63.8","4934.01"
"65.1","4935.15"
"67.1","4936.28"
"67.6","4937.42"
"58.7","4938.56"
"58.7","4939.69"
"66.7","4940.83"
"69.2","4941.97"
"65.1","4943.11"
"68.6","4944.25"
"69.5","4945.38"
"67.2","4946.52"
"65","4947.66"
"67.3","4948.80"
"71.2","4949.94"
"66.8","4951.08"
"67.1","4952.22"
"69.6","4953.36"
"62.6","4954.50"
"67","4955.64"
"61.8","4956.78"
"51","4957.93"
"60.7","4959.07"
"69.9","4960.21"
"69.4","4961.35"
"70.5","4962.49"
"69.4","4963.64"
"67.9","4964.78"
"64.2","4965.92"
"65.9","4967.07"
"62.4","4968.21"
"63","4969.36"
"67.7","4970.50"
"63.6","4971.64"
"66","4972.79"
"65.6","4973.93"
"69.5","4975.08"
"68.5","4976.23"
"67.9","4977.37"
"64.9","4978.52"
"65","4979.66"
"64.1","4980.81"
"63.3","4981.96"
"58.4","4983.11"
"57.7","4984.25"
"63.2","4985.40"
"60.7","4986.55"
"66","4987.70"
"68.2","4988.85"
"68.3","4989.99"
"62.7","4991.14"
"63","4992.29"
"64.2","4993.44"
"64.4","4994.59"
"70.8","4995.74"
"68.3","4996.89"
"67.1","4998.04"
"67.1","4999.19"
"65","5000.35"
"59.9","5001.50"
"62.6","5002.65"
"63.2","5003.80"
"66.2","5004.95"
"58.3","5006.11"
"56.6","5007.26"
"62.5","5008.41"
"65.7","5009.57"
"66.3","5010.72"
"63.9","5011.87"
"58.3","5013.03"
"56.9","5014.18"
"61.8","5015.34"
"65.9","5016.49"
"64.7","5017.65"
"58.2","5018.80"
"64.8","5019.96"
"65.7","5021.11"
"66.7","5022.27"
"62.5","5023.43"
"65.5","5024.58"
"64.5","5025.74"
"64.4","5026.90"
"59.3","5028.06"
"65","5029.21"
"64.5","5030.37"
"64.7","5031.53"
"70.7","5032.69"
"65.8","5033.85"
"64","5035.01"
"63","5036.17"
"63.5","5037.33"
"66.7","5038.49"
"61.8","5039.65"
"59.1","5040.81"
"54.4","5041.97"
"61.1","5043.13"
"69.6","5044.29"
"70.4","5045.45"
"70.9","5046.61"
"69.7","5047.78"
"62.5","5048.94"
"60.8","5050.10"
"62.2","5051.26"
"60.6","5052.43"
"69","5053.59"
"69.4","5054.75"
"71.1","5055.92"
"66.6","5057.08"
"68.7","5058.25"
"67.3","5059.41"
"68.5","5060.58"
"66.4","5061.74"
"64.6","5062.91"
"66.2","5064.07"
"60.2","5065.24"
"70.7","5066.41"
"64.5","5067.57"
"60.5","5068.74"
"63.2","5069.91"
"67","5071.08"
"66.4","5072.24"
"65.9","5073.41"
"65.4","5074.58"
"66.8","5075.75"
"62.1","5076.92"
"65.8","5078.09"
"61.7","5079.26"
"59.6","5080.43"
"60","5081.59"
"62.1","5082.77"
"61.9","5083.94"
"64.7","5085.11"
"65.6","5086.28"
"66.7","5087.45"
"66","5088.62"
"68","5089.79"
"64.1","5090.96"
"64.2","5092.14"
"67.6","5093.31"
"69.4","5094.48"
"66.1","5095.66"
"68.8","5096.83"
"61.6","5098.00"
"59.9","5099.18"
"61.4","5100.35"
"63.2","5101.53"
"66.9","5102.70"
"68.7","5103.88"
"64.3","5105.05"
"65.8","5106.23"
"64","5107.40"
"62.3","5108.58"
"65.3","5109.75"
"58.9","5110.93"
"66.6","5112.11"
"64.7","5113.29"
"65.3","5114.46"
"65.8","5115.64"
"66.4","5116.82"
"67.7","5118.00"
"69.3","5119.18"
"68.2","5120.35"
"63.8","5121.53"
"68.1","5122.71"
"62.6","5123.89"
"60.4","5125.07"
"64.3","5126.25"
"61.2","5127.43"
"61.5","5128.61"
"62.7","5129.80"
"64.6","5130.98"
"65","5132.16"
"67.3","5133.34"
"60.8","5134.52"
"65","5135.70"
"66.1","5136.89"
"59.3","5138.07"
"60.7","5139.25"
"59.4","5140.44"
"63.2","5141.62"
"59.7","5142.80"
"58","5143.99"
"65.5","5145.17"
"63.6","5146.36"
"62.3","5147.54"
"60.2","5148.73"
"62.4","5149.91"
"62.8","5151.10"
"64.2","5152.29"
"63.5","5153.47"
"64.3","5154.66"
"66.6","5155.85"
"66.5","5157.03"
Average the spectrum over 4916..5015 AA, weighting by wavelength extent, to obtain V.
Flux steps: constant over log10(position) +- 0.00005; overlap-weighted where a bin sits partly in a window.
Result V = 64.6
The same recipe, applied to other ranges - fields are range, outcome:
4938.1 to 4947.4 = 65.6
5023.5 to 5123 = 65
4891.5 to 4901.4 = 66.7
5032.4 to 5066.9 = 65.5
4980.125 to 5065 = 64.3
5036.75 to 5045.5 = 62.9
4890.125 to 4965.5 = 65.1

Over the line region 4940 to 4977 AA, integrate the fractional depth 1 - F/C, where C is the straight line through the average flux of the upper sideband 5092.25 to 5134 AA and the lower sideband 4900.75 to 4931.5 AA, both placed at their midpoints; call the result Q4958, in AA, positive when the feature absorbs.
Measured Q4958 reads -1.2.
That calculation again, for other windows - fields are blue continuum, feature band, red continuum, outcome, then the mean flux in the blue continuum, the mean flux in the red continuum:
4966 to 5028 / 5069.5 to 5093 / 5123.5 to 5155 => -0.5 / 64.1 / 62.6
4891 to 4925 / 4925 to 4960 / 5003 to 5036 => -0.7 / 64.3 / 63.4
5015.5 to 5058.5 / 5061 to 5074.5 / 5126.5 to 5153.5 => -0.2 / 64.8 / 62.6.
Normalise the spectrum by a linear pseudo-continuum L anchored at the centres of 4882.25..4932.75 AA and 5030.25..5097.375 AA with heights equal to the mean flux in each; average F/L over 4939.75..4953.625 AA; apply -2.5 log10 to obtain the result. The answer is -0.04 mag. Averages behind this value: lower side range 64.8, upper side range 65.2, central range 67.4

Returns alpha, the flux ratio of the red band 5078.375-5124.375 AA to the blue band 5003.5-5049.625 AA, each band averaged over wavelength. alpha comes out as 1.02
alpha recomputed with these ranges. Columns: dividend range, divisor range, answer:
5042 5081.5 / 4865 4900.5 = 1.01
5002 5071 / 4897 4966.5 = 0.99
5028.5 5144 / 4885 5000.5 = 0.99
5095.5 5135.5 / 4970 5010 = 1.00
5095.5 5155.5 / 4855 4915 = 1.01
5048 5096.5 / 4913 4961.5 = 1.01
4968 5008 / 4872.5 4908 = 0.99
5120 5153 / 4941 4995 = 0.96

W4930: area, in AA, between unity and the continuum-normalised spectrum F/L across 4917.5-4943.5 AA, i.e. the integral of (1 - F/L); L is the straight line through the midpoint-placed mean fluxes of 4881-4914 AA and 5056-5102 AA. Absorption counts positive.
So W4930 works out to 0.6 AA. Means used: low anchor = 65.5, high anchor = 64.9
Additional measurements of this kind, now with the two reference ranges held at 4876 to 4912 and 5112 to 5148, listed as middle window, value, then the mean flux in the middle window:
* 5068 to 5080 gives 0.0 AA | 64.4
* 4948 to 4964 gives -0.3 AA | 65.9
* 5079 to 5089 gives 0.2 AA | 63.2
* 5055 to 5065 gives -0.5 AA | 67.2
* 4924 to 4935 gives -0.1 AA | 65.4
